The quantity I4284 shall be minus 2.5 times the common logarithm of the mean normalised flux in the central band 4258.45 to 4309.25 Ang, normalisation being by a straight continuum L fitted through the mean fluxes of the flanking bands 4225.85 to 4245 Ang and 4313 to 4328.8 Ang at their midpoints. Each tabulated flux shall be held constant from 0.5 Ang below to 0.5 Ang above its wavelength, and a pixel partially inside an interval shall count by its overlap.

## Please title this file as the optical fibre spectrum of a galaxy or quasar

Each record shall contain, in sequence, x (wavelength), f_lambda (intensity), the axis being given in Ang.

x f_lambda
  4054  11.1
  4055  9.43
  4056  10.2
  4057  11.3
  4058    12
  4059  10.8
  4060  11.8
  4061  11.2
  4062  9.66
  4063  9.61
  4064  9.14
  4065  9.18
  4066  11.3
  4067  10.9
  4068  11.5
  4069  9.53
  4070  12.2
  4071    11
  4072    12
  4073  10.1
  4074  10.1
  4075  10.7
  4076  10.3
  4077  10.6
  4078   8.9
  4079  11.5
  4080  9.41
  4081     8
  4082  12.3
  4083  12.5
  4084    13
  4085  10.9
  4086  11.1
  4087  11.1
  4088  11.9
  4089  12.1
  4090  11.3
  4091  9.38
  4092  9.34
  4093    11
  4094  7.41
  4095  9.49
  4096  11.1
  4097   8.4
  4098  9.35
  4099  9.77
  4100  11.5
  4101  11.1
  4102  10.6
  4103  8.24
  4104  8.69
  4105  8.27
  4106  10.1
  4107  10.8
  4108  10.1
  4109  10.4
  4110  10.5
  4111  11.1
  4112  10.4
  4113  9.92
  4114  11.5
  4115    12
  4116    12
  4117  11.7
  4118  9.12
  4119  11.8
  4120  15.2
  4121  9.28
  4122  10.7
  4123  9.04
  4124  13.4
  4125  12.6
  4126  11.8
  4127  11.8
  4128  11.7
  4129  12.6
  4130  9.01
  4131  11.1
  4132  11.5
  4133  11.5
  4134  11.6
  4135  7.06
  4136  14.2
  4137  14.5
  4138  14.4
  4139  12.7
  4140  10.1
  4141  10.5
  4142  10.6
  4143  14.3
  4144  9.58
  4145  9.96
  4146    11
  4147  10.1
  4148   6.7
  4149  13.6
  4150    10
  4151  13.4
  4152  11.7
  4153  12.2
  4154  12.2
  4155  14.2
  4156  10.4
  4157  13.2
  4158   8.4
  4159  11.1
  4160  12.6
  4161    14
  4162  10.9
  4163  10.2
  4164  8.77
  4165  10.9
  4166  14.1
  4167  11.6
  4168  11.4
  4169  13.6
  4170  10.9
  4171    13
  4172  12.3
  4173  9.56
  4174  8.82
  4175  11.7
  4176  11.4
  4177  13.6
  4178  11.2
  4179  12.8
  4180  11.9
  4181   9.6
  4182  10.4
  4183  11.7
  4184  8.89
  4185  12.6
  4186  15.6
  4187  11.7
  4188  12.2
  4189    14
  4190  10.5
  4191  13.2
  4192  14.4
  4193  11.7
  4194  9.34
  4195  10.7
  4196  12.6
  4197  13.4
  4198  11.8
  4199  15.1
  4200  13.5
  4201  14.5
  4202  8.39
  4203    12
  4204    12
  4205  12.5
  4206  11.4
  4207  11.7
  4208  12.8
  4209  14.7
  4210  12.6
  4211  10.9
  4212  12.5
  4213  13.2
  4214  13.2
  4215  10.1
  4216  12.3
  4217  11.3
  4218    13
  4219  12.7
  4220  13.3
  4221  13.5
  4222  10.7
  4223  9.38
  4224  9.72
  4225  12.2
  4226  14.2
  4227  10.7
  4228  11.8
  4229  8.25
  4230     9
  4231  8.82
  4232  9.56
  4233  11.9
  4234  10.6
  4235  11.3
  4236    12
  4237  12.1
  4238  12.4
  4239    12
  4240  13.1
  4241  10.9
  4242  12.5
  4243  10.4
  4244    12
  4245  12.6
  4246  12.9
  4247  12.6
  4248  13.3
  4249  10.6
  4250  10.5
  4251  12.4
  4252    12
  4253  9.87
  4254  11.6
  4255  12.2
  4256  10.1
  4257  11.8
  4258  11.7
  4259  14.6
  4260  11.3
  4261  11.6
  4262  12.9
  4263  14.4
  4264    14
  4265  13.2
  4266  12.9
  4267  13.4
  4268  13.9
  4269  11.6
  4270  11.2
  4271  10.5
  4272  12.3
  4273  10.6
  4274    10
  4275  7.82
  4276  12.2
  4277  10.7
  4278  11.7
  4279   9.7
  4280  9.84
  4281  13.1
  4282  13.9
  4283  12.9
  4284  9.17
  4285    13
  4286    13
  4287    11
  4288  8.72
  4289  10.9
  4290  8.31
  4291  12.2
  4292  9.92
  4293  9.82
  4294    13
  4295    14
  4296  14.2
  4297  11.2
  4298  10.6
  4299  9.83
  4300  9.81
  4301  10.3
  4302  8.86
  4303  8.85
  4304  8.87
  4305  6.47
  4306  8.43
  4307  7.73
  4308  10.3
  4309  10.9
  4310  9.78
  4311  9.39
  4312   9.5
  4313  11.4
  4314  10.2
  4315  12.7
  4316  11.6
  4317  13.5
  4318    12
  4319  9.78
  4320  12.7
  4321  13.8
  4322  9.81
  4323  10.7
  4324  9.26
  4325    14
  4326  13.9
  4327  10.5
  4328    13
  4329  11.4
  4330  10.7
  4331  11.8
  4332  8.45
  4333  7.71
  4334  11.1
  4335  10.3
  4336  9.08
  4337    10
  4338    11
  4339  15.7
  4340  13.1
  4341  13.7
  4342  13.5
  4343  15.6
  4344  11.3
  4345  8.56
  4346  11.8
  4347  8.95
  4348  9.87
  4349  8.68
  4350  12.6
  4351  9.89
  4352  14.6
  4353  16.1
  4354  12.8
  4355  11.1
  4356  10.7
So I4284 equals 0.035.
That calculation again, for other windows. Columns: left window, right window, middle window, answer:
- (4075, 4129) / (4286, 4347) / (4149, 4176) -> -0.083 mag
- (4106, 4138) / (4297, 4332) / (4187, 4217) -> -0.117 mag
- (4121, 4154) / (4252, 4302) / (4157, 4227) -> -0.044 mag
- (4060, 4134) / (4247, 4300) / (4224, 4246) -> 0.008 mag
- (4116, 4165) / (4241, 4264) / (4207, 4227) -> -0.032 mag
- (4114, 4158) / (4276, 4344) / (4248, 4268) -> -0.095 mag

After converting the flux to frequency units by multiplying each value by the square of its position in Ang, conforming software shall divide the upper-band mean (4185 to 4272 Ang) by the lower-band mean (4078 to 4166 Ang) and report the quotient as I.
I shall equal 1.15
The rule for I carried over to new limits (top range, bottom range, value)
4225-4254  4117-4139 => 1.04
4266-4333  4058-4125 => 1.14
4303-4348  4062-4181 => 1.10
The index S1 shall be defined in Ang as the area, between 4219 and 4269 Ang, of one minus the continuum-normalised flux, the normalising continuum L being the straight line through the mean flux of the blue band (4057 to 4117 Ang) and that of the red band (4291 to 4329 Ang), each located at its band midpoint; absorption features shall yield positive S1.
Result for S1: -4.9 Ang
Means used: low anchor 10.5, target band 11.8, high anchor 10.9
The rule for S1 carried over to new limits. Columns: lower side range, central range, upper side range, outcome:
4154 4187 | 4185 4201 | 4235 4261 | -1.4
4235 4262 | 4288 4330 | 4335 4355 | 3.9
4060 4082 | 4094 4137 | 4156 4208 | 0.8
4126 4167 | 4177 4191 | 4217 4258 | -0.5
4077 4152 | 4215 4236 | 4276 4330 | -0.5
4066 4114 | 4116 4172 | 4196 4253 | -2.6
